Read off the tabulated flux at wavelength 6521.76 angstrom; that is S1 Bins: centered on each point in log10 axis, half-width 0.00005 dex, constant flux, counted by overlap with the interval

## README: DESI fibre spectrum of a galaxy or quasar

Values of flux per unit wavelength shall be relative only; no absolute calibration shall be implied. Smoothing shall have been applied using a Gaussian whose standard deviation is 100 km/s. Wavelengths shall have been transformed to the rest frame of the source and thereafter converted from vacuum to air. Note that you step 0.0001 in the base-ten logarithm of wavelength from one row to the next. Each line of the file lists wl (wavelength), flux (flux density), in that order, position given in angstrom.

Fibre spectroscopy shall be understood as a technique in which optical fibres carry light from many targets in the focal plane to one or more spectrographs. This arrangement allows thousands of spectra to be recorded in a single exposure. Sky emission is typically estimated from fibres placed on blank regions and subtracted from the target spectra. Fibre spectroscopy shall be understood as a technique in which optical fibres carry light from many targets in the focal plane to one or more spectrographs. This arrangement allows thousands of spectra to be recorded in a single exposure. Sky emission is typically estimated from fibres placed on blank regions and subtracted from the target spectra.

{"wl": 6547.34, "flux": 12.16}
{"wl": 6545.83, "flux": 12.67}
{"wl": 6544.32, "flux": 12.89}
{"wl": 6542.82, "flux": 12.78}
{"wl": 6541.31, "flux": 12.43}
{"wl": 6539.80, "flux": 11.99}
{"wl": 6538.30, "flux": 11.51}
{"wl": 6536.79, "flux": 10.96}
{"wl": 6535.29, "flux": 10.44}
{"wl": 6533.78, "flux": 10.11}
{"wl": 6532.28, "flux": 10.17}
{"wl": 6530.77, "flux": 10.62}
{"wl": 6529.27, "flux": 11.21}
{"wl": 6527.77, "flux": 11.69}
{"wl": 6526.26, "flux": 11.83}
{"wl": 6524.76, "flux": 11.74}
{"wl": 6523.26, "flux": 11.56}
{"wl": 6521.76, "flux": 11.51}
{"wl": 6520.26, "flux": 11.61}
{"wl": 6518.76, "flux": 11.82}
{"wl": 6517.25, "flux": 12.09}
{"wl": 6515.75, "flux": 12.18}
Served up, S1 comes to 11.51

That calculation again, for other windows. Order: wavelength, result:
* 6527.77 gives 11.69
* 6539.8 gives 11.99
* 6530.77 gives 10.62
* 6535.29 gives 10.44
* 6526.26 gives 11.83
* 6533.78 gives 10.11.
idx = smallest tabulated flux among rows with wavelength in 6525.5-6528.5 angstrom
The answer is 11.69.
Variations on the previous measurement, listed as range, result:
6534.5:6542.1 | 10.44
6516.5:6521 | 11.61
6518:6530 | 11.21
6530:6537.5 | 10.11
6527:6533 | 10.17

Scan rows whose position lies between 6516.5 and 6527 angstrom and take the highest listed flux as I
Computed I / 12.09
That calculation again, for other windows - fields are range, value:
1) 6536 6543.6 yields 12.78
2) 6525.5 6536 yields 11.83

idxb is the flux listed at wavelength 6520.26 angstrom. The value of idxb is 11.61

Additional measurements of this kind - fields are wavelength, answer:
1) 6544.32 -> 12.89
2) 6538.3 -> 11.51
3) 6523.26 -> 11.56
